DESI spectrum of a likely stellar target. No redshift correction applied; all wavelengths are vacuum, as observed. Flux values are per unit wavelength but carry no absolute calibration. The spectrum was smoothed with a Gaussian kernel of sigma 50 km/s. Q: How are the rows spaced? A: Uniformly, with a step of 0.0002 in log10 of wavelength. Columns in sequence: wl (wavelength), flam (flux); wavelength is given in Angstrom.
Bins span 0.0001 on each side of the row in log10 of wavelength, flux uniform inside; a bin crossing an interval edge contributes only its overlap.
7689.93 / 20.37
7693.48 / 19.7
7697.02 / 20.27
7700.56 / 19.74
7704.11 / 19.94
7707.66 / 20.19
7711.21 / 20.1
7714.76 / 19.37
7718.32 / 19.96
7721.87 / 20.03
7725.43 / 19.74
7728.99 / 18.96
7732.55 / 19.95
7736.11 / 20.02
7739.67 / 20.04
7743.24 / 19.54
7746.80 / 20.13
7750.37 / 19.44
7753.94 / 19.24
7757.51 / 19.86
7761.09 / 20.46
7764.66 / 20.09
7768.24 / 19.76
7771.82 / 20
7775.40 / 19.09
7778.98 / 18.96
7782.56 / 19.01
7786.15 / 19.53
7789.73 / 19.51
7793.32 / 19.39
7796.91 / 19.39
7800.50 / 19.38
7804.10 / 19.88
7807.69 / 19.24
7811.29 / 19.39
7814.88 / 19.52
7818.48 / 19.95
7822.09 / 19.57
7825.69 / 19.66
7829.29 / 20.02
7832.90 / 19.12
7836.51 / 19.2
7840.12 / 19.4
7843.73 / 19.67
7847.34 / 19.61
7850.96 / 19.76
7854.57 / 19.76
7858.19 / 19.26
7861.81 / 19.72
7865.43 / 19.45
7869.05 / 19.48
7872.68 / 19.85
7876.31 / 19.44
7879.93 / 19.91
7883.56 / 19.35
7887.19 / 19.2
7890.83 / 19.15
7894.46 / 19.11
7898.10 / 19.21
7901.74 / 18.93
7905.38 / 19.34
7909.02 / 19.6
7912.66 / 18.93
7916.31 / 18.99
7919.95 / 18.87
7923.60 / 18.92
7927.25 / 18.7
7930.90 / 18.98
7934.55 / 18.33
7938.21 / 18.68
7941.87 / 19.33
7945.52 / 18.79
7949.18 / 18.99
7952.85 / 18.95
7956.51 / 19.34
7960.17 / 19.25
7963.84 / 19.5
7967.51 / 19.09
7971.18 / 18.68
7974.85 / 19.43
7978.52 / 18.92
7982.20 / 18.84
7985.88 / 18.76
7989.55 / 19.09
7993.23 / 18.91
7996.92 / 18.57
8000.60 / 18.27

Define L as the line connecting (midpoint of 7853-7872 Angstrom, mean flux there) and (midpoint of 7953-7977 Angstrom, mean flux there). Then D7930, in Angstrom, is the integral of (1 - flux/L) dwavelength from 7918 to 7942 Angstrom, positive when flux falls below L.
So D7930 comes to 0.65 Angstrom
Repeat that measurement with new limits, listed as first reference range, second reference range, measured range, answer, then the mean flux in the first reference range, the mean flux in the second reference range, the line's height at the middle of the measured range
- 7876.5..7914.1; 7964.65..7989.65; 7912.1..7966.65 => 0.4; 19.3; 19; 19.1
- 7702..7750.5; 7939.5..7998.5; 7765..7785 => 0.2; 19.8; 19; 19.7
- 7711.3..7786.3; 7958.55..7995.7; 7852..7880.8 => -0.4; 19.7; 19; 19.4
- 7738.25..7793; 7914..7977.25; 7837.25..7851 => -0.1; 19.6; 19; 19.4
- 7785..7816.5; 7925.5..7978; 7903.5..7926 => 0.0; 19.5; 19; 19.1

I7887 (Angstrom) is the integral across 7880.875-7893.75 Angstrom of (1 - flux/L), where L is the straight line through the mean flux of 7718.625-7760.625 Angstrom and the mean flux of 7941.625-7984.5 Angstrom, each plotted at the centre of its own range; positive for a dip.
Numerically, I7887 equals 0.03 Angstrom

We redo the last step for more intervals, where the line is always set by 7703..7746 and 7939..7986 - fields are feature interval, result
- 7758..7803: 0.2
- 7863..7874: -0.1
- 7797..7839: 0.0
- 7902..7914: 0.0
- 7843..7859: -0.2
